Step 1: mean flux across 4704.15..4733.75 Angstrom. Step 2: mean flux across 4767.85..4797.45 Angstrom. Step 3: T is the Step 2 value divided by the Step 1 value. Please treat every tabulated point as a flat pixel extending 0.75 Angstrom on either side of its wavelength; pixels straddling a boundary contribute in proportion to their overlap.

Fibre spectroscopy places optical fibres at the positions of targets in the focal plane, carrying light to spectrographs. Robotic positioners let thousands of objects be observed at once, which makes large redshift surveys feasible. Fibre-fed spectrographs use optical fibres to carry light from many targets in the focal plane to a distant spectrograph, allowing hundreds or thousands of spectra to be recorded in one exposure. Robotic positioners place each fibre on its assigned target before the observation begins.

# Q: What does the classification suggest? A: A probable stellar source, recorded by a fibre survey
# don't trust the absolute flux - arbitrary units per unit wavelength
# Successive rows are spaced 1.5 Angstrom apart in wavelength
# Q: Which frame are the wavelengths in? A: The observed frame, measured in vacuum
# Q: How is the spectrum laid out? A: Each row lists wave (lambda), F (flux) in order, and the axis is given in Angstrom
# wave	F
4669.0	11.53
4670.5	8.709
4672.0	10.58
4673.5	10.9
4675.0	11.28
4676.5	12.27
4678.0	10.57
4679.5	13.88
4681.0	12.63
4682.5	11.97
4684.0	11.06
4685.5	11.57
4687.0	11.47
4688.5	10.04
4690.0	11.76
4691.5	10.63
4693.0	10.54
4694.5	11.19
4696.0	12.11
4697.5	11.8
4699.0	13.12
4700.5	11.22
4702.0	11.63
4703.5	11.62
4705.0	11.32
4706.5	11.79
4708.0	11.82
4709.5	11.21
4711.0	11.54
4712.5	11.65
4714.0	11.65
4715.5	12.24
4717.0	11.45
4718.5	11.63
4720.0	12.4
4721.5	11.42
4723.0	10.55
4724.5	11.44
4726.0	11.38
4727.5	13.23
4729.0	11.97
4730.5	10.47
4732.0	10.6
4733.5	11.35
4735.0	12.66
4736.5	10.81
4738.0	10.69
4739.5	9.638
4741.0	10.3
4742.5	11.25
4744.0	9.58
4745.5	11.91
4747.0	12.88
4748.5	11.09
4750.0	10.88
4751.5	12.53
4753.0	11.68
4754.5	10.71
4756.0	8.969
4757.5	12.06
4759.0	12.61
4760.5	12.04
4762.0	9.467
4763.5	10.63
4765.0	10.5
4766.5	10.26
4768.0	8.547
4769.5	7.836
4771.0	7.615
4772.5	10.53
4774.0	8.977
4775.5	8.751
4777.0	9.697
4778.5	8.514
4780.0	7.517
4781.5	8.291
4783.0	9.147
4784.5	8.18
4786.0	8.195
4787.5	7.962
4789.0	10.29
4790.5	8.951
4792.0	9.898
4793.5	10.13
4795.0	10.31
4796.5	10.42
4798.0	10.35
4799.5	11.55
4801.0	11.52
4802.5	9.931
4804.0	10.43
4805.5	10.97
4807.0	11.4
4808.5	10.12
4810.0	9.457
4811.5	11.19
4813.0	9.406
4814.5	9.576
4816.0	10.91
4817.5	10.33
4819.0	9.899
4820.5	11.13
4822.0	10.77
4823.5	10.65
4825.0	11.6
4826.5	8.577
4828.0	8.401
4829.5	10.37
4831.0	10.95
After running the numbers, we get 0.8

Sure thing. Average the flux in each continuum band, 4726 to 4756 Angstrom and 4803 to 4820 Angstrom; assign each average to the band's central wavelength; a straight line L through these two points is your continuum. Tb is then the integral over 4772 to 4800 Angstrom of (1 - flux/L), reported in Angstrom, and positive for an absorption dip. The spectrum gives 3.5 Angstrom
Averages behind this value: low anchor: 11.2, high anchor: 10.3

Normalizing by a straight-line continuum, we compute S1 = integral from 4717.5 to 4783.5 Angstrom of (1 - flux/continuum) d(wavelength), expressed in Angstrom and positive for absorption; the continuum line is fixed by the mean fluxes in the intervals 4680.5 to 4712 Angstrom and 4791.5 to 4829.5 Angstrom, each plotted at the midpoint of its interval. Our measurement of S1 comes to 2.4 Angstrom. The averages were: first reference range 11.5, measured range 10.6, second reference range 10.4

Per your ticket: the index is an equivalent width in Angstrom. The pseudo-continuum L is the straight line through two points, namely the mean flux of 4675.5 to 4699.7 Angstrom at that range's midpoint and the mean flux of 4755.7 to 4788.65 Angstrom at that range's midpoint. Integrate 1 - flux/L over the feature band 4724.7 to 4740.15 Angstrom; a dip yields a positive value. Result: -1.23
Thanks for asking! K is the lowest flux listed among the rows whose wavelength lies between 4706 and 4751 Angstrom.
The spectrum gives 9.58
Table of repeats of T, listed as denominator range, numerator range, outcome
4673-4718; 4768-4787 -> 0.74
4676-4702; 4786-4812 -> 0.88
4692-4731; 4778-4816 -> 0.84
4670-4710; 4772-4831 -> 0.86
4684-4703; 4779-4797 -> 0.80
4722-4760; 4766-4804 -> 0.83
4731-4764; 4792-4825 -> 0.95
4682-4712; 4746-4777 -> 0.91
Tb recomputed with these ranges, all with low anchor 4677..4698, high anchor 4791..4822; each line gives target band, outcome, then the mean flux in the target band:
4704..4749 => -0.9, 11.4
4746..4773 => 0.6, 10.6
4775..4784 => 1.7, 8.64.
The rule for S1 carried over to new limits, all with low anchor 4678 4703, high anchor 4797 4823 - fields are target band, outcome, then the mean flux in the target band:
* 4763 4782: 3.21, 9.04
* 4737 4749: 0.25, 10.9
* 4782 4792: 1.75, 8.86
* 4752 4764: -0.06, 11.1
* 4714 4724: -0.22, 11.6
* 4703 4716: -0.21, 11.6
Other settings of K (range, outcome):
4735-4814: 7.517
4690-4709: 10.54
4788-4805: 8.951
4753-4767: 8.969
